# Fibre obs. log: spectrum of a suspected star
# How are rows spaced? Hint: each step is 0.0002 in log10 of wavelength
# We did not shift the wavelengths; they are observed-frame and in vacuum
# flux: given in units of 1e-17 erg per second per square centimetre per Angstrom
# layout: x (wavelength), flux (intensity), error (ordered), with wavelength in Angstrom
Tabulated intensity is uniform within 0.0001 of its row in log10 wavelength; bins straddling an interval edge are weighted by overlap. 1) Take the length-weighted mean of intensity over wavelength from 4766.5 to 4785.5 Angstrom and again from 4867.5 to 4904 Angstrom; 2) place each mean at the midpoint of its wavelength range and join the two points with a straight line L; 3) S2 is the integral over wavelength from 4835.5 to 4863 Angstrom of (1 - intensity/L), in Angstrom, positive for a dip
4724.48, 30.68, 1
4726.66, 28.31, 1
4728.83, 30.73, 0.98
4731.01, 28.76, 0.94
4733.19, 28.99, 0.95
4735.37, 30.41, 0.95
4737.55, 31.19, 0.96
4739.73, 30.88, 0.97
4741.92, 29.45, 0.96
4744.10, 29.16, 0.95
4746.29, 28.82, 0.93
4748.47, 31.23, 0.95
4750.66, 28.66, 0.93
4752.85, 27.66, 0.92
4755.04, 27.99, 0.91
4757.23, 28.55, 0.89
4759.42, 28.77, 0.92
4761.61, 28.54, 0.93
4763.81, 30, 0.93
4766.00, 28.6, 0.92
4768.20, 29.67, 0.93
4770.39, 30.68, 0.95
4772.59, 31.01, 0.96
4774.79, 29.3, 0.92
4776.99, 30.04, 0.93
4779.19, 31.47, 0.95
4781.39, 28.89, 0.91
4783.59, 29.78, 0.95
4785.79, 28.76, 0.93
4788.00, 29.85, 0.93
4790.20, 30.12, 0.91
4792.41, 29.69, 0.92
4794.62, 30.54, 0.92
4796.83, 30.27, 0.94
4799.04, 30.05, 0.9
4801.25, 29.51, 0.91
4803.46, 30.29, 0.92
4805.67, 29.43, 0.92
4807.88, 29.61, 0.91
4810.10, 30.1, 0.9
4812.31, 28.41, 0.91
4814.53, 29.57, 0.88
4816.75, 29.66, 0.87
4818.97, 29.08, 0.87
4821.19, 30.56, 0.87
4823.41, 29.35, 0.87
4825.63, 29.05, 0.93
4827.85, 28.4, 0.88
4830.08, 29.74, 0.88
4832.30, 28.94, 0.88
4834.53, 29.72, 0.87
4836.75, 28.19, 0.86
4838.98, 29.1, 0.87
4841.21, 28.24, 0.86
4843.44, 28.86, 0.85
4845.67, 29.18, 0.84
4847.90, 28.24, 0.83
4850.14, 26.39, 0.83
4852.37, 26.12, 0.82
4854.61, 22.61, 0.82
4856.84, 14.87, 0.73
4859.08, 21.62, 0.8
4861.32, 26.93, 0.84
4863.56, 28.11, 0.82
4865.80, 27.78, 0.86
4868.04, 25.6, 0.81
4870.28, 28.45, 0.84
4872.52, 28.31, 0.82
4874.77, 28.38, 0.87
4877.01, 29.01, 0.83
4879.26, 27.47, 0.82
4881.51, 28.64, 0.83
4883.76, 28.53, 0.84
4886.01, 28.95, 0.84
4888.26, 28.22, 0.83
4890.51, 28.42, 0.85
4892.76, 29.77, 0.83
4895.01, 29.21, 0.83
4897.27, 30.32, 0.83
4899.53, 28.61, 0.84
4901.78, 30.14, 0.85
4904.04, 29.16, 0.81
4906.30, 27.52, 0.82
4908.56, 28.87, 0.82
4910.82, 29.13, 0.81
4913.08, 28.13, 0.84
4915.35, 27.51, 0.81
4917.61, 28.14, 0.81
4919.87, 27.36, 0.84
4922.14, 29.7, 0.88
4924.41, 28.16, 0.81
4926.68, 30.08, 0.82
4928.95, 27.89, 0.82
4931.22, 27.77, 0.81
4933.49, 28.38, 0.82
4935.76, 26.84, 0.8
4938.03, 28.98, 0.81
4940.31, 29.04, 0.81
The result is 3.03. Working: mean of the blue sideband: 30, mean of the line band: 25.9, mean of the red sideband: 28.7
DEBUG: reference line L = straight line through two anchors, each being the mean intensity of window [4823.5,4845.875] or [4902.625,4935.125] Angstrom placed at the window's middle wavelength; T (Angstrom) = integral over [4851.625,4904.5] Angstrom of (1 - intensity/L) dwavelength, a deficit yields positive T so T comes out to 2.5 Angstrom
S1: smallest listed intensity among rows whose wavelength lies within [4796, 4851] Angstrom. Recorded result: 26.39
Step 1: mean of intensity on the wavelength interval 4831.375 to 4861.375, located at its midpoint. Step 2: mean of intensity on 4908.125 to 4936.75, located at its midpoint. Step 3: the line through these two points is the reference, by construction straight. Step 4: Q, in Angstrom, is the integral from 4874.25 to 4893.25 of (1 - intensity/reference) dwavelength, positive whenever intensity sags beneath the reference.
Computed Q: -0.9 Angstrom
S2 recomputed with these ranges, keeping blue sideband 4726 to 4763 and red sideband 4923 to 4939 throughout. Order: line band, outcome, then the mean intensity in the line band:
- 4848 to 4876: 3.1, 25.6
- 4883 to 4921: -0.3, 28.7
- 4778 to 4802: -0.7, 29.9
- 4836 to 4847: 0.0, 28.7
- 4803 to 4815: -0.2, 29.5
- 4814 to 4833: -0.3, 29.4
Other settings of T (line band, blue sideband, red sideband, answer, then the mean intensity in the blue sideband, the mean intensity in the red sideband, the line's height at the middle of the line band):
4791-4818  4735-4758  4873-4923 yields -0.57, 29.4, 28.7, 29.1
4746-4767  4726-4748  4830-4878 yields 0.29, 29.8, 27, 29.3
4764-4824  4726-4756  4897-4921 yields -1.25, 29.5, 28.6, 29.2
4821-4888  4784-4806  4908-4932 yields 3.92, 29.9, 28.4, 29.2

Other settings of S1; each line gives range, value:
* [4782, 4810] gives 28.76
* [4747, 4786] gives 27.66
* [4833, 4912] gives 14.87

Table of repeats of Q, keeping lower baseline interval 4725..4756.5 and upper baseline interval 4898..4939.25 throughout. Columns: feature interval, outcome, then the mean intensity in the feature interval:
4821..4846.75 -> -0.1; 29.1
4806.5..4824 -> -0.3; 29.5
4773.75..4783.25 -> -0.2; 29.9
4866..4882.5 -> 0.4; 28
